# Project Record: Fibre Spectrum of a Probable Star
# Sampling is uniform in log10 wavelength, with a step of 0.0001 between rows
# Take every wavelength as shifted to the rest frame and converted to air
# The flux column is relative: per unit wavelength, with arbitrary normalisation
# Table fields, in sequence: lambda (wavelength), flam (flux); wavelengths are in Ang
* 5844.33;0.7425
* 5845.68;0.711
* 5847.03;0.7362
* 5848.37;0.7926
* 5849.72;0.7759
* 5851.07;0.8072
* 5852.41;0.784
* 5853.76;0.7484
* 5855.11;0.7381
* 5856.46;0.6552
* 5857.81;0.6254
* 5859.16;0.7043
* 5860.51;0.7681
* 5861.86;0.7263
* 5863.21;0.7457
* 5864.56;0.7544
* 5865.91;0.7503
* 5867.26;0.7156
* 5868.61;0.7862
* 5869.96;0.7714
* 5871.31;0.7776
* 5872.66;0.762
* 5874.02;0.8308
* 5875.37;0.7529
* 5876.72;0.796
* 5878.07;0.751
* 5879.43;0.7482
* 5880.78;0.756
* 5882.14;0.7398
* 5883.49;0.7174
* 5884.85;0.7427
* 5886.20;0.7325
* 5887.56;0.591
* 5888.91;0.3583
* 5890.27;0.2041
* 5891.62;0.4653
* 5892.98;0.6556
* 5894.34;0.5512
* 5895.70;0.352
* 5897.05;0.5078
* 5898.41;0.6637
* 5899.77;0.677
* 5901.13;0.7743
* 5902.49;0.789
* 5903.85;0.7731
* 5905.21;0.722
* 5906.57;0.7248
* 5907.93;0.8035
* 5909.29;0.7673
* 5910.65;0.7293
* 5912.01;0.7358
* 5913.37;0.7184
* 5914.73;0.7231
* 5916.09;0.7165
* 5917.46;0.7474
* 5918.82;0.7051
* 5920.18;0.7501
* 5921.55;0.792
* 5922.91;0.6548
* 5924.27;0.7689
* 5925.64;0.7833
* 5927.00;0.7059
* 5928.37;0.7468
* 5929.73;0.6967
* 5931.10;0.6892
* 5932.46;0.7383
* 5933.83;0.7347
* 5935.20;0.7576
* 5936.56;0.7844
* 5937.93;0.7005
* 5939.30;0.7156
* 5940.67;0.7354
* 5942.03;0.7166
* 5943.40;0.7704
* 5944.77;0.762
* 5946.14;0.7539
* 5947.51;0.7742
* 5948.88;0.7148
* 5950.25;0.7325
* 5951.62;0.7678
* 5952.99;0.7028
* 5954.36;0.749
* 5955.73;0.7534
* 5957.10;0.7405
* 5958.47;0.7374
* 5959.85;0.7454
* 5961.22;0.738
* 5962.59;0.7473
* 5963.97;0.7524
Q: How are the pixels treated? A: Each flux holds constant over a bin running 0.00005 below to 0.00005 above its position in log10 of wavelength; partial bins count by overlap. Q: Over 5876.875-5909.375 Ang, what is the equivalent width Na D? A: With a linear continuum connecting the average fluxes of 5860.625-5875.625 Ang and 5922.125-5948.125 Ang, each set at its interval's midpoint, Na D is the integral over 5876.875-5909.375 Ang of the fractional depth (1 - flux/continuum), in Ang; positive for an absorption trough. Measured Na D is 4.5 Ang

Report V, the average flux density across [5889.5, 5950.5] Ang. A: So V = 0.699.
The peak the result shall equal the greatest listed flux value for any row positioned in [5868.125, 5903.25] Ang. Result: 0.8308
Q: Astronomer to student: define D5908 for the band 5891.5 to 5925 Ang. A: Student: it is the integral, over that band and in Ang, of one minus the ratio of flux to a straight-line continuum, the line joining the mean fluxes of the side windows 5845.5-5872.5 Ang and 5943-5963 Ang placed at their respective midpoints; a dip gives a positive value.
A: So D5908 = 2.3 Ang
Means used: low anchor 0.745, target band 0.695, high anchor 0.746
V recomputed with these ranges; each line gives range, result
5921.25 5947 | 0.737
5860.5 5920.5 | 0.695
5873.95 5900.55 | 0.626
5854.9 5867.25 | 0.718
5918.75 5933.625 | 0.731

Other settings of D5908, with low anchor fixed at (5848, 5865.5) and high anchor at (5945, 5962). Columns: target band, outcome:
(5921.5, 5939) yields 0.2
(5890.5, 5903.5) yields 2.6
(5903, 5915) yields -0.1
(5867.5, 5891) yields 1.4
